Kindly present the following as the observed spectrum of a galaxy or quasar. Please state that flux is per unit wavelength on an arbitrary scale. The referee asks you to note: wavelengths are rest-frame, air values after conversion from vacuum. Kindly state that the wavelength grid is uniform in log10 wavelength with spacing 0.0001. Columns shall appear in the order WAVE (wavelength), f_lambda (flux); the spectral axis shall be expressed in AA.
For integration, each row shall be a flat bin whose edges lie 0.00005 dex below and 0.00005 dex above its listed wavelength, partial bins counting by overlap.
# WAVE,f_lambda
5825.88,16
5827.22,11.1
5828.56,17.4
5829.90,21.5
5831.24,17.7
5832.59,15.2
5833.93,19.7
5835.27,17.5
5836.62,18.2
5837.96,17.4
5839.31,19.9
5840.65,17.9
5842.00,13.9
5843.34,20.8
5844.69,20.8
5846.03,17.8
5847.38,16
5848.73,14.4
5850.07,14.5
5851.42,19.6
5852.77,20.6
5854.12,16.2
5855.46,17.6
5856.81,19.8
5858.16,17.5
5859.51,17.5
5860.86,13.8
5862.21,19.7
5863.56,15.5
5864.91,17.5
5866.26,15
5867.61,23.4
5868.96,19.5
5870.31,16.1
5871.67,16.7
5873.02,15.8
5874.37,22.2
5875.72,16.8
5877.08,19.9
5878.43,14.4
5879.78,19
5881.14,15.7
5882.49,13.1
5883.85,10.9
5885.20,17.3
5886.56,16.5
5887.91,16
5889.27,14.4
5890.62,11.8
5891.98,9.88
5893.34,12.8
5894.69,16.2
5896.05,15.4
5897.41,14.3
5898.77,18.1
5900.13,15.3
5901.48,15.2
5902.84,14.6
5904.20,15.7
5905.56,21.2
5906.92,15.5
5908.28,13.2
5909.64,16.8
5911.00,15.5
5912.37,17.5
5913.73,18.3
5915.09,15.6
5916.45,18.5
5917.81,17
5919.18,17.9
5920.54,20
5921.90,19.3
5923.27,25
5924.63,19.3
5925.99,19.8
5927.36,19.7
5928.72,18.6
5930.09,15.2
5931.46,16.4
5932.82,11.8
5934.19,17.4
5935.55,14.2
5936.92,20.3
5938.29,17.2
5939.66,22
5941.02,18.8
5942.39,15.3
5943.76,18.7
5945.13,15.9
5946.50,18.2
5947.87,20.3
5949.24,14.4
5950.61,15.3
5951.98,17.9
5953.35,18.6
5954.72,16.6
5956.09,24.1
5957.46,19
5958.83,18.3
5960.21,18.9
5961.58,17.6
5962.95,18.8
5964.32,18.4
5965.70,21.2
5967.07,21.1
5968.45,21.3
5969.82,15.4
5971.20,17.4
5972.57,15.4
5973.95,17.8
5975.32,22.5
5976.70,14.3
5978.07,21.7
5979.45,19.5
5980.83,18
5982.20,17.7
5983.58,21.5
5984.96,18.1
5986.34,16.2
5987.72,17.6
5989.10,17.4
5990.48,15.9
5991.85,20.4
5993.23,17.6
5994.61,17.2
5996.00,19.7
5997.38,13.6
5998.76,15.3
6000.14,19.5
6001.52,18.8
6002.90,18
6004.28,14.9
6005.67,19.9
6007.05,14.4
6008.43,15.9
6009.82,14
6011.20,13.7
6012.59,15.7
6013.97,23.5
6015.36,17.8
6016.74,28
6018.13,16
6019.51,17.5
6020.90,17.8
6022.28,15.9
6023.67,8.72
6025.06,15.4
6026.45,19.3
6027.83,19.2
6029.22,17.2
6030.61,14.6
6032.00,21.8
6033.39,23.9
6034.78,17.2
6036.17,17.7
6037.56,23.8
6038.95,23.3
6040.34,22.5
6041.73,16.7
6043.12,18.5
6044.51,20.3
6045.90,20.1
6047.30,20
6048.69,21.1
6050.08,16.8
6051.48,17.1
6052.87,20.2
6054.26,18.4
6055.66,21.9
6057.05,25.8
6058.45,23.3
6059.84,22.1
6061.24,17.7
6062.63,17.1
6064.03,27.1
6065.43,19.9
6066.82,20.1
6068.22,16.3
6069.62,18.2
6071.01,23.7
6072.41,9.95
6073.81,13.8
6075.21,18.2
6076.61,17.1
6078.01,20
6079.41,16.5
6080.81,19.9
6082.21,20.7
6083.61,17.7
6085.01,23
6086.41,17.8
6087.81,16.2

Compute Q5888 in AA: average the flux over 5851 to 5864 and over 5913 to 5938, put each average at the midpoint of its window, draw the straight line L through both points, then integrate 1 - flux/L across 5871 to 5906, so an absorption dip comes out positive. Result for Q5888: 4.3 AA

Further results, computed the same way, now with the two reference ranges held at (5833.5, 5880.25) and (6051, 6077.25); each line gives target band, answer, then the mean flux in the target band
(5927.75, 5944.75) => 1.1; 17.2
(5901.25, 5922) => 1.4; 17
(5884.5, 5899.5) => 2.7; 14.8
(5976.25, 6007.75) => 1.8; 17.7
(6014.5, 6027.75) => 1.1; 17.5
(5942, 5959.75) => 0.5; 17.9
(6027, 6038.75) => -0.3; 19.6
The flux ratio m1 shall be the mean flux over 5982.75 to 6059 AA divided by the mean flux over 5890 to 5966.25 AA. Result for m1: 1.1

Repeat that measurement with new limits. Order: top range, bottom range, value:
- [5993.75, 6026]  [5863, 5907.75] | 1.06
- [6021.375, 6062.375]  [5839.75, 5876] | 1.09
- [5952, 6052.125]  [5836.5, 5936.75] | 1.08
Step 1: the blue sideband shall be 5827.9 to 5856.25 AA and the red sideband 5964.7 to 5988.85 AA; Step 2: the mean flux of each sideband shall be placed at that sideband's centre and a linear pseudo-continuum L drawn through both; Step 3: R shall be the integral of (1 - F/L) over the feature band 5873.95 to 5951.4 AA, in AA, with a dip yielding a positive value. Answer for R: 6.3 AA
